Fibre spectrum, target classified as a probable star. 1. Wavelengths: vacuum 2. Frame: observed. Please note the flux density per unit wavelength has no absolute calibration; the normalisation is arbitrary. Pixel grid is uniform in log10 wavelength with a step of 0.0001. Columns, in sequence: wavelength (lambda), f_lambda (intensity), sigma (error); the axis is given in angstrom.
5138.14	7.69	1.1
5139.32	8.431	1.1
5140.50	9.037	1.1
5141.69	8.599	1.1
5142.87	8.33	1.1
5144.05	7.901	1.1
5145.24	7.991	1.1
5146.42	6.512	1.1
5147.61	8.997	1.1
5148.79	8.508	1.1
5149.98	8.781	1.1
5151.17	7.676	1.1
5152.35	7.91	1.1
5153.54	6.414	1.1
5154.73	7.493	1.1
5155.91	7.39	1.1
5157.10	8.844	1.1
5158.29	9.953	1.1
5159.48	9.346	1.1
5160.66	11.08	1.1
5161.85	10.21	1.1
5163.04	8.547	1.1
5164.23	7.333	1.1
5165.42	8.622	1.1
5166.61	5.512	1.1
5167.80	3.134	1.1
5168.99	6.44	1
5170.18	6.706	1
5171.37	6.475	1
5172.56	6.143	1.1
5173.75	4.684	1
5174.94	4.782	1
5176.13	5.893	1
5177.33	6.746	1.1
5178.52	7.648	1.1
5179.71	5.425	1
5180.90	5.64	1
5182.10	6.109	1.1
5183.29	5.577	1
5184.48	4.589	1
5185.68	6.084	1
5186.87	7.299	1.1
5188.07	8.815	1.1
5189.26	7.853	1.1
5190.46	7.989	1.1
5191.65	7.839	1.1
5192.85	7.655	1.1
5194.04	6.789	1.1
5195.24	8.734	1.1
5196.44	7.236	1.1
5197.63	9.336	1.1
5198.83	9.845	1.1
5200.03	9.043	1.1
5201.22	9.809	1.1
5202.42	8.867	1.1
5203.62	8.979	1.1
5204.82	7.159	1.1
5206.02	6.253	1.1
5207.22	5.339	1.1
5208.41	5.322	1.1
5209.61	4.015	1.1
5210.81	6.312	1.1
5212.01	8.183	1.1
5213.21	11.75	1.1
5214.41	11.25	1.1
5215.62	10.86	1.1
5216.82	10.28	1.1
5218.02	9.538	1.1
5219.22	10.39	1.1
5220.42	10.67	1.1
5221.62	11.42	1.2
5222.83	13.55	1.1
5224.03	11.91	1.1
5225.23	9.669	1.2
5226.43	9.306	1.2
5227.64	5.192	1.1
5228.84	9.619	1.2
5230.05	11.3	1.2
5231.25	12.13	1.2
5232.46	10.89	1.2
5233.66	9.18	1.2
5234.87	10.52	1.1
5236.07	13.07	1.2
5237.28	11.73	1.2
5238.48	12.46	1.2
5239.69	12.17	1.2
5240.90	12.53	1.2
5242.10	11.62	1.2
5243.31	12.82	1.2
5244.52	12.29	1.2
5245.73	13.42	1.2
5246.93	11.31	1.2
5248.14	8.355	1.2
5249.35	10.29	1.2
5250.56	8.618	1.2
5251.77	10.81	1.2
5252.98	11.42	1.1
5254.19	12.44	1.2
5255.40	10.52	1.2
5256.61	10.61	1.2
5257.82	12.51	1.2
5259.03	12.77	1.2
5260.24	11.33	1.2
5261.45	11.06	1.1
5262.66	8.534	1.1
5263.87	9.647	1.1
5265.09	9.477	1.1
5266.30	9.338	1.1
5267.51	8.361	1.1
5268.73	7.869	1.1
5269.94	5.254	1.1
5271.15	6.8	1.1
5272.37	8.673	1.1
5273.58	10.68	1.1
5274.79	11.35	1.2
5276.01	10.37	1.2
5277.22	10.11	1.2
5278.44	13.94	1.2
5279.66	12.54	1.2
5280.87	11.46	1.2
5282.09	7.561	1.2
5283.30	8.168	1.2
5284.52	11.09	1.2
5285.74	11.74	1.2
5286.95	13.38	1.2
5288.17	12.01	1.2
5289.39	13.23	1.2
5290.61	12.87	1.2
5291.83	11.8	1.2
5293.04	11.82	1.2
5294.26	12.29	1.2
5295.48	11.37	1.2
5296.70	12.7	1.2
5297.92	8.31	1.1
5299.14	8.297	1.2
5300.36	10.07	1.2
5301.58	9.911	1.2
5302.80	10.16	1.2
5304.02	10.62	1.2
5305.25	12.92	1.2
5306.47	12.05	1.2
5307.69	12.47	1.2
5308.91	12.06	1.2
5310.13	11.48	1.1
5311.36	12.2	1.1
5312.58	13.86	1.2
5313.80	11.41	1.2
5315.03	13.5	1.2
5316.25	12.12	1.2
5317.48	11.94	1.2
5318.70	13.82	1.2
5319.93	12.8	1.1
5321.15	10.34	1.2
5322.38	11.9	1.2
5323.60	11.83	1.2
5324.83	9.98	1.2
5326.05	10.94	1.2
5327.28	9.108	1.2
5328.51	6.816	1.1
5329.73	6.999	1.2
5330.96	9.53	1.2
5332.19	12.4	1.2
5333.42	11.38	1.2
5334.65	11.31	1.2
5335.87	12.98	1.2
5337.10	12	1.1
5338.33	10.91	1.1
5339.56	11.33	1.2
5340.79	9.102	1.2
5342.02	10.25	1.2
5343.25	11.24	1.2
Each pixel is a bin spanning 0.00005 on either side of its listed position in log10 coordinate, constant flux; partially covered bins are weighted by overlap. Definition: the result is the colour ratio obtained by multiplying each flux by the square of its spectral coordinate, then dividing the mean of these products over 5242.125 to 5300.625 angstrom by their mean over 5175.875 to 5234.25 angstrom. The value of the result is 1.30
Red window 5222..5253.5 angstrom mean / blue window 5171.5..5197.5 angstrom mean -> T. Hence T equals 1.6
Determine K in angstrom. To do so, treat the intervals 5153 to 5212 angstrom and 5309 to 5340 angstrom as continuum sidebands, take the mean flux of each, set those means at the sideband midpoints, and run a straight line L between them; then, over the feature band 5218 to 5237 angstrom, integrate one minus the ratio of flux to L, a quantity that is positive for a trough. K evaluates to -4.58 angstrom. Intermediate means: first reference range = 7.22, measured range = 10.6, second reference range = 11.3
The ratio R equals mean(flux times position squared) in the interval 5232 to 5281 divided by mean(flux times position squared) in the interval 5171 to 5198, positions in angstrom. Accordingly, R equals 1.63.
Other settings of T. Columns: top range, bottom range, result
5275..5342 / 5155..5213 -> 1.54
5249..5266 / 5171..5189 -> 1.74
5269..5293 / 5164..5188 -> 1.76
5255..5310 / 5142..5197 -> 1.46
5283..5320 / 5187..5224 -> 1.34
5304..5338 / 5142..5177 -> 1.53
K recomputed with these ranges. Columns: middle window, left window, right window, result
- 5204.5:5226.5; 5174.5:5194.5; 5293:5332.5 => -3.86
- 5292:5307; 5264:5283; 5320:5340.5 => -1.25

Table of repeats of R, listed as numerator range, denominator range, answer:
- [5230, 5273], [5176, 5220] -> 1.39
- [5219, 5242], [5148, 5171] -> 1.43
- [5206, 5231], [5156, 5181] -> 1.32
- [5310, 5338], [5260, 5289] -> 1.15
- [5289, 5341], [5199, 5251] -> 1.17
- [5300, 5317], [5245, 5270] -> 1.17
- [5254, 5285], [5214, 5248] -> 0.92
